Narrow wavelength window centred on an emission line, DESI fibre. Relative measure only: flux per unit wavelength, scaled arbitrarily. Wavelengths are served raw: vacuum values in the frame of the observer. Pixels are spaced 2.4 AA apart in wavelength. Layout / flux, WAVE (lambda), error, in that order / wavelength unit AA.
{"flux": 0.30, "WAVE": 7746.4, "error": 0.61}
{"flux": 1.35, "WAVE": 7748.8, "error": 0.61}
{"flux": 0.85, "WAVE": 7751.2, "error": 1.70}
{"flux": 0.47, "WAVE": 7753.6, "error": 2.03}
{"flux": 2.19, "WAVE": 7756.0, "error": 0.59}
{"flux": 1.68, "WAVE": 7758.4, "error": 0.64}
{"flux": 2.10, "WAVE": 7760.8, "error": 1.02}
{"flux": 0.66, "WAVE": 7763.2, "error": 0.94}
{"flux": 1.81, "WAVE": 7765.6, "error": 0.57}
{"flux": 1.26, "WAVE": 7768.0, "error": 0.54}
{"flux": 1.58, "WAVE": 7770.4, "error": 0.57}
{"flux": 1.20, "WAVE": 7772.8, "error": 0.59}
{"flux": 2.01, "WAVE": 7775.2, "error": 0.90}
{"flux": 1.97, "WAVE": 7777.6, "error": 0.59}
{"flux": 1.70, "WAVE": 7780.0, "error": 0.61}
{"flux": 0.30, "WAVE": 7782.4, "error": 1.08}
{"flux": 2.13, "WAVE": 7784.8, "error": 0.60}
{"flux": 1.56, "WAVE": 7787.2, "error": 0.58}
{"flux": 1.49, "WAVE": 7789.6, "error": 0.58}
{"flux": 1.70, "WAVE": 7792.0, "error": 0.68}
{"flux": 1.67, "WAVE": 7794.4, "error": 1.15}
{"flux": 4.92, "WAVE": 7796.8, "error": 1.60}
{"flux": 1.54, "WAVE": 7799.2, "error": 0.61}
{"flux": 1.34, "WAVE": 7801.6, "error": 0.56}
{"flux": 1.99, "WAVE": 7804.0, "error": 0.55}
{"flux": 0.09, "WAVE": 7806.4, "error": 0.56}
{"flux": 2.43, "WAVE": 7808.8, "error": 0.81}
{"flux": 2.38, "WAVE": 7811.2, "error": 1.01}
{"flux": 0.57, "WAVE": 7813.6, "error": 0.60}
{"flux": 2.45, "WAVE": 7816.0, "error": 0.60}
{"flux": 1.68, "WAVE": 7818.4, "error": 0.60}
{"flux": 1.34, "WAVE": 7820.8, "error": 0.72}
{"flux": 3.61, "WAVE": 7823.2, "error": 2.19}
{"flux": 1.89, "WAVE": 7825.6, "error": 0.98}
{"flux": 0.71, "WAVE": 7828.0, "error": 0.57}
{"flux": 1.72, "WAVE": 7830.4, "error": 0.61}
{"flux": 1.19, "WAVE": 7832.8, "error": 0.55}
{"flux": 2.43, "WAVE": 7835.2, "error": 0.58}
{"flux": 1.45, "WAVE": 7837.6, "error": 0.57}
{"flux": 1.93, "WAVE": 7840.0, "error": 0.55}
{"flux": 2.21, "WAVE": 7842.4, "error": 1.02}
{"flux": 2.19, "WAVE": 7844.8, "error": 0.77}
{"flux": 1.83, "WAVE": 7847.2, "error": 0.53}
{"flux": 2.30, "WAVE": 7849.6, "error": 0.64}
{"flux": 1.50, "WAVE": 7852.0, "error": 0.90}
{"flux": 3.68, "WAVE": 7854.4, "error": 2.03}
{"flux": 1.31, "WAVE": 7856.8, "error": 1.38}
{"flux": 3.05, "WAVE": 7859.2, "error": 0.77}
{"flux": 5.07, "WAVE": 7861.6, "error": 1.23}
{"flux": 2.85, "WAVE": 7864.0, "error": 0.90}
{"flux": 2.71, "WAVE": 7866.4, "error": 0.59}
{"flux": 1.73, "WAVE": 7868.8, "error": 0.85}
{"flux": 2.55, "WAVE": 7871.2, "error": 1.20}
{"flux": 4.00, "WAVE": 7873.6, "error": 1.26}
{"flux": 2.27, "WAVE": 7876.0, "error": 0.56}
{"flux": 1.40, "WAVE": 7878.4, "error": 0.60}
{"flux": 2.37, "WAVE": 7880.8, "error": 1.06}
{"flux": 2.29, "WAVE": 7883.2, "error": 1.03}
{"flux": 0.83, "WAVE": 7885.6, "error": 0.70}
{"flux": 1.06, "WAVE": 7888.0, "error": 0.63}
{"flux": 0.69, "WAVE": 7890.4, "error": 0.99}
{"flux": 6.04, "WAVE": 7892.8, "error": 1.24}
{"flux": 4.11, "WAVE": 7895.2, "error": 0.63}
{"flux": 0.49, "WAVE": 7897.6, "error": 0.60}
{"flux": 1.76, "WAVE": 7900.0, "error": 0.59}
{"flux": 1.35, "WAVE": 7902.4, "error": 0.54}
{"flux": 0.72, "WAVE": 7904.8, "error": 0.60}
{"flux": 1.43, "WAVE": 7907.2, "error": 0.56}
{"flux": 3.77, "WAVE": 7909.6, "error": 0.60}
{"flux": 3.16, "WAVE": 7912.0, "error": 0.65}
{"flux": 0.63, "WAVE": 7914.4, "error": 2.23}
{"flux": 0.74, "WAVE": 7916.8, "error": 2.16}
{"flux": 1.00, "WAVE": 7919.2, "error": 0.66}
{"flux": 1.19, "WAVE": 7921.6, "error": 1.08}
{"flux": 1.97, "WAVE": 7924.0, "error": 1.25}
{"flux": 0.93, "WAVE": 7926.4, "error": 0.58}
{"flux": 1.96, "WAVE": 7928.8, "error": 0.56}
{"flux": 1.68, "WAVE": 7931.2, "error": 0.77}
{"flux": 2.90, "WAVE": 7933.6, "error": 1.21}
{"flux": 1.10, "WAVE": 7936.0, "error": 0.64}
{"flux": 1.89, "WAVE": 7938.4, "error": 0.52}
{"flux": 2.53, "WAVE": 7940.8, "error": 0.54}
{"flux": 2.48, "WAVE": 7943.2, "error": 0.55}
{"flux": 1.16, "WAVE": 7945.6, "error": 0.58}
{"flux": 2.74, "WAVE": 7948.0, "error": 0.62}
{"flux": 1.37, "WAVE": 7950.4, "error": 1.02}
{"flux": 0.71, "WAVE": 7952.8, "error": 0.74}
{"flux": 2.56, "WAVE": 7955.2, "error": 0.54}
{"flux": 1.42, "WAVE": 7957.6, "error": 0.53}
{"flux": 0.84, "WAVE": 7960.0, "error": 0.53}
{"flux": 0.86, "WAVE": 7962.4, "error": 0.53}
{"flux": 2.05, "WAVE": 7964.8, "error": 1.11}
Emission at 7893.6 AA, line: [S II]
